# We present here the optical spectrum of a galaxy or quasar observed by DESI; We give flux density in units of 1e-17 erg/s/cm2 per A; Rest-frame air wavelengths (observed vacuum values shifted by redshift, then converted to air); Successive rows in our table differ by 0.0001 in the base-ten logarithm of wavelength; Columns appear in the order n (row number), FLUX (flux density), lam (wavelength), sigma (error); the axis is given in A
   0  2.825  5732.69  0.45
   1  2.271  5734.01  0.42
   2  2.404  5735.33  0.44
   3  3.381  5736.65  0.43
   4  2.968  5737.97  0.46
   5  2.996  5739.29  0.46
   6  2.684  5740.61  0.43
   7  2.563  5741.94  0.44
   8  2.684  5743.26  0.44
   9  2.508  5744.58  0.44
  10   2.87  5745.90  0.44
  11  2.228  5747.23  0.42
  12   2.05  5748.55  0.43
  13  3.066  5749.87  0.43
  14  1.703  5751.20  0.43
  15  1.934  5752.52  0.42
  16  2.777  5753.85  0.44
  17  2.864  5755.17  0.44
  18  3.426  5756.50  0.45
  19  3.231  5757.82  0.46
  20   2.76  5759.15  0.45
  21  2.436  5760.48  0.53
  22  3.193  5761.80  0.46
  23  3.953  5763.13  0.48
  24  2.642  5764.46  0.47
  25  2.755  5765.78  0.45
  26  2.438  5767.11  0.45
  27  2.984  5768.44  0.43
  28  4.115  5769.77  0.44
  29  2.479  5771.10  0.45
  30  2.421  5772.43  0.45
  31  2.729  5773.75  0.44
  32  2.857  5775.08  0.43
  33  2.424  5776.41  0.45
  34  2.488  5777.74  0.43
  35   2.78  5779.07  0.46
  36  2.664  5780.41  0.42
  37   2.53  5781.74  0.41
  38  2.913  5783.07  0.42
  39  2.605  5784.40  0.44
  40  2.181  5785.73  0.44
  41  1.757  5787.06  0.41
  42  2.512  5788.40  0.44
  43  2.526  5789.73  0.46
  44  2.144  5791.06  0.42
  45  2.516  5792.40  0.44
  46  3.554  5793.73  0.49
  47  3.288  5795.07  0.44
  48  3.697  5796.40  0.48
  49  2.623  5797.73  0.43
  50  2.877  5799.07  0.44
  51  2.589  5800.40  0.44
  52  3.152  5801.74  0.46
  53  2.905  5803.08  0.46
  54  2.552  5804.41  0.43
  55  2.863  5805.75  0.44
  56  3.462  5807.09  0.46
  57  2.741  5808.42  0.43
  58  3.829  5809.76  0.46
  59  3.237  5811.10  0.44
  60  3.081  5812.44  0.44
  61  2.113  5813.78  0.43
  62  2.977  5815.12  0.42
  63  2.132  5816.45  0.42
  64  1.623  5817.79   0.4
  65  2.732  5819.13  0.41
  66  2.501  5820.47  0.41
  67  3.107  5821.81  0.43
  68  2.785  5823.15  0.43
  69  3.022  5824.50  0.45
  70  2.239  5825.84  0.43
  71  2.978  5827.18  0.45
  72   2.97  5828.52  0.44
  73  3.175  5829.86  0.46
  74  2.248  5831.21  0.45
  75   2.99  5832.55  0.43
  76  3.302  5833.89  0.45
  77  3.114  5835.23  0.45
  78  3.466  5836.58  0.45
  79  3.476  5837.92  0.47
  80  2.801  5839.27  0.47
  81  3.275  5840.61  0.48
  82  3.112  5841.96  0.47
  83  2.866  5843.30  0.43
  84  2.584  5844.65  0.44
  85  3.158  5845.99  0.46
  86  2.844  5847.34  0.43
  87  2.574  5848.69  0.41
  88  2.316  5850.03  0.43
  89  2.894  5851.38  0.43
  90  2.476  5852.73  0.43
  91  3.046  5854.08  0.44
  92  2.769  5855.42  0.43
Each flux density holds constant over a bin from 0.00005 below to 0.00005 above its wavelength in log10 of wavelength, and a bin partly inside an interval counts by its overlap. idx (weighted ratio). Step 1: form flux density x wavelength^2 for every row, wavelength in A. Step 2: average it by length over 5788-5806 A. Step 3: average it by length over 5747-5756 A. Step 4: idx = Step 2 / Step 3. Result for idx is 1.20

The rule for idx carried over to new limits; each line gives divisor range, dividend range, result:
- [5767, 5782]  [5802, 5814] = 1.11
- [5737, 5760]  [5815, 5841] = 1.09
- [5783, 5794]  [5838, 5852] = 1.19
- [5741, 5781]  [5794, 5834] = 1.07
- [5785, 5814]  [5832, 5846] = 1.11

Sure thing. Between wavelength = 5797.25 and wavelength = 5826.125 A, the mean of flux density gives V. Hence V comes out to 2.79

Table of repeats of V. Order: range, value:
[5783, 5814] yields 2.83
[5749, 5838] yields 2.8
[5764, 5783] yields 2.74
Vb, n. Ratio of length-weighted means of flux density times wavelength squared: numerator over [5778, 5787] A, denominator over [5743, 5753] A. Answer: 1.09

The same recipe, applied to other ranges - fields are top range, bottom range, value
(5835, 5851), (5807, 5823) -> 1.08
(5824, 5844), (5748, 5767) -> 1.11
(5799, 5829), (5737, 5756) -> 1.11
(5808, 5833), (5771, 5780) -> 1.08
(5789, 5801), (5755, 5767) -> 0.97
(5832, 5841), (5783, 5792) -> 1.39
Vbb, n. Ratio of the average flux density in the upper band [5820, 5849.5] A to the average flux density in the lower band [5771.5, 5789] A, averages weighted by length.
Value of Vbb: 1.16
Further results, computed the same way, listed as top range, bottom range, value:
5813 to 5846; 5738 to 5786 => 1.04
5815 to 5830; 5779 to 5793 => 1.09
